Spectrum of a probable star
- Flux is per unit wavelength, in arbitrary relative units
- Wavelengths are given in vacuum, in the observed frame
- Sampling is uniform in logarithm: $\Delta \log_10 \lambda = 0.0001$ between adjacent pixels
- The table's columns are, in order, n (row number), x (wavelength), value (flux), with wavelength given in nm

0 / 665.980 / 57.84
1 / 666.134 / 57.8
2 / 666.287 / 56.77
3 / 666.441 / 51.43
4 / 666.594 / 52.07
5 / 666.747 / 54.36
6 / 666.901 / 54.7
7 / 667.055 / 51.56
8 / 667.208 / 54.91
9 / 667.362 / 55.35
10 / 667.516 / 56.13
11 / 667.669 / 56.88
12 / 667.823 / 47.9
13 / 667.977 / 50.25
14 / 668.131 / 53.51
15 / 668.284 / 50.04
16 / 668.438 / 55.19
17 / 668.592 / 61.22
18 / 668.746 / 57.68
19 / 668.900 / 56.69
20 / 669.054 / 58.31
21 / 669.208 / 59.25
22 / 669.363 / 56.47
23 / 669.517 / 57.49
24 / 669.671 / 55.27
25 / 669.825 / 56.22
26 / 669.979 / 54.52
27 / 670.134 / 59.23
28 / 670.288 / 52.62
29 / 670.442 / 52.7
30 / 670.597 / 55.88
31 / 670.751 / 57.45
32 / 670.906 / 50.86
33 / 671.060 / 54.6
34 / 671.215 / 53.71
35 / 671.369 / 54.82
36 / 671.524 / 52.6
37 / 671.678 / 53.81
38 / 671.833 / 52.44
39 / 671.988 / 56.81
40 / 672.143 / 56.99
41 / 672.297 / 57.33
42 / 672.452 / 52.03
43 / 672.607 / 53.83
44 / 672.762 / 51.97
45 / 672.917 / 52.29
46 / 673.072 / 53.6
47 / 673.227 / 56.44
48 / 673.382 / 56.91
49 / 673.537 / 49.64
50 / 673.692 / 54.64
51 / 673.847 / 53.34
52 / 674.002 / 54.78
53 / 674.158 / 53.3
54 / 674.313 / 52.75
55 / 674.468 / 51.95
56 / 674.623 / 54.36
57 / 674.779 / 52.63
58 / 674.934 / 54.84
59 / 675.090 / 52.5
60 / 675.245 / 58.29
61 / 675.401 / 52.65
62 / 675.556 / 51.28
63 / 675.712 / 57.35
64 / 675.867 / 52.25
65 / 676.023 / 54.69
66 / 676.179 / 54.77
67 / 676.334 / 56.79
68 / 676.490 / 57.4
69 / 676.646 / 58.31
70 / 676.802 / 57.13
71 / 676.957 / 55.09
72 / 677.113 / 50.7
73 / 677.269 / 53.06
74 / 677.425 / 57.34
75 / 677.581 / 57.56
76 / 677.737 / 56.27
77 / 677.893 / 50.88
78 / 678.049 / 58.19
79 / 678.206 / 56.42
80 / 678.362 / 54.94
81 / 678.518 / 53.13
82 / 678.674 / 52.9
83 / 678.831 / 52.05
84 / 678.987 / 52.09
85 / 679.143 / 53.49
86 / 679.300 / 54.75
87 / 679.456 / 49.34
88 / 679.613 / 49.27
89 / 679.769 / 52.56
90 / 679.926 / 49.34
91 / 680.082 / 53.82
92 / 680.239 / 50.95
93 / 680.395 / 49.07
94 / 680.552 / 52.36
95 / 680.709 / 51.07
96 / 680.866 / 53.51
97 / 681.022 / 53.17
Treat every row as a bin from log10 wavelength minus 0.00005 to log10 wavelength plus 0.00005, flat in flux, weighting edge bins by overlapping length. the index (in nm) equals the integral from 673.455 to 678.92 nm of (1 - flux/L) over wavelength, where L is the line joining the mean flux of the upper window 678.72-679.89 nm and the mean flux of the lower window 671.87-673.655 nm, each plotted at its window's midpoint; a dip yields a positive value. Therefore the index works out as -0.14 nm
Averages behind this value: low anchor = 54.3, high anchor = 51.8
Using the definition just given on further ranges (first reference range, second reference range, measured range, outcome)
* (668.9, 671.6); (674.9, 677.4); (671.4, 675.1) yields 0.09 nm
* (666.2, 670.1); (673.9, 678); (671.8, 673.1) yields 0.01 nm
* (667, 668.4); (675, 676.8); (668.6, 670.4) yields -0.11 nm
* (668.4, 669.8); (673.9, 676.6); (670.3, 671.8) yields 0.07 nm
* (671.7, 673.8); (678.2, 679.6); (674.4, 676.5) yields -0.03 nm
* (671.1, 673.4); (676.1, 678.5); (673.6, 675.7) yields 0.05 nm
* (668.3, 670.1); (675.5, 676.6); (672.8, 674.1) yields 0.04 nm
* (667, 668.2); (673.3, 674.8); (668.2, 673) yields -0.16 nm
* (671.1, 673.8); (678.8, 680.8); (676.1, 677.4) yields -0.07 nm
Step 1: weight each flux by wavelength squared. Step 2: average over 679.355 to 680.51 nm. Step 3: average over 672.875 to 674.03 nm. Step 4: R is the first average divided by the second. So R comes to 0.96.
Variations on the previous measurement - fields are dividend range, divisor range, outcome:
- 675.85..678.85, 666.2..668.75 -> 1.05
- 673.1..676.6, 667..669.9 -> 1.00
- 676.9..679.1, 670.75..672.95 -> 1.02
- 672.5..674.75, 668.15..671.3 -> 0.97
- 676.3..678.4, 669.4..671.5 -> 1.03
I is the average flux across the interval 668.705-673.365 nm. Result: 55.1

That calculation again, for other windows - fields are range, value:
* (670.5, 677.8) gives 54.5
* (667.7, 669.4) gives 55.1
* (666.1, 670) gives 55.1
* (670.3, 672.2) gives 54.3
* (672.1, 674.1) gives 54.1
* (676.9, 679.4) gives 54.2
